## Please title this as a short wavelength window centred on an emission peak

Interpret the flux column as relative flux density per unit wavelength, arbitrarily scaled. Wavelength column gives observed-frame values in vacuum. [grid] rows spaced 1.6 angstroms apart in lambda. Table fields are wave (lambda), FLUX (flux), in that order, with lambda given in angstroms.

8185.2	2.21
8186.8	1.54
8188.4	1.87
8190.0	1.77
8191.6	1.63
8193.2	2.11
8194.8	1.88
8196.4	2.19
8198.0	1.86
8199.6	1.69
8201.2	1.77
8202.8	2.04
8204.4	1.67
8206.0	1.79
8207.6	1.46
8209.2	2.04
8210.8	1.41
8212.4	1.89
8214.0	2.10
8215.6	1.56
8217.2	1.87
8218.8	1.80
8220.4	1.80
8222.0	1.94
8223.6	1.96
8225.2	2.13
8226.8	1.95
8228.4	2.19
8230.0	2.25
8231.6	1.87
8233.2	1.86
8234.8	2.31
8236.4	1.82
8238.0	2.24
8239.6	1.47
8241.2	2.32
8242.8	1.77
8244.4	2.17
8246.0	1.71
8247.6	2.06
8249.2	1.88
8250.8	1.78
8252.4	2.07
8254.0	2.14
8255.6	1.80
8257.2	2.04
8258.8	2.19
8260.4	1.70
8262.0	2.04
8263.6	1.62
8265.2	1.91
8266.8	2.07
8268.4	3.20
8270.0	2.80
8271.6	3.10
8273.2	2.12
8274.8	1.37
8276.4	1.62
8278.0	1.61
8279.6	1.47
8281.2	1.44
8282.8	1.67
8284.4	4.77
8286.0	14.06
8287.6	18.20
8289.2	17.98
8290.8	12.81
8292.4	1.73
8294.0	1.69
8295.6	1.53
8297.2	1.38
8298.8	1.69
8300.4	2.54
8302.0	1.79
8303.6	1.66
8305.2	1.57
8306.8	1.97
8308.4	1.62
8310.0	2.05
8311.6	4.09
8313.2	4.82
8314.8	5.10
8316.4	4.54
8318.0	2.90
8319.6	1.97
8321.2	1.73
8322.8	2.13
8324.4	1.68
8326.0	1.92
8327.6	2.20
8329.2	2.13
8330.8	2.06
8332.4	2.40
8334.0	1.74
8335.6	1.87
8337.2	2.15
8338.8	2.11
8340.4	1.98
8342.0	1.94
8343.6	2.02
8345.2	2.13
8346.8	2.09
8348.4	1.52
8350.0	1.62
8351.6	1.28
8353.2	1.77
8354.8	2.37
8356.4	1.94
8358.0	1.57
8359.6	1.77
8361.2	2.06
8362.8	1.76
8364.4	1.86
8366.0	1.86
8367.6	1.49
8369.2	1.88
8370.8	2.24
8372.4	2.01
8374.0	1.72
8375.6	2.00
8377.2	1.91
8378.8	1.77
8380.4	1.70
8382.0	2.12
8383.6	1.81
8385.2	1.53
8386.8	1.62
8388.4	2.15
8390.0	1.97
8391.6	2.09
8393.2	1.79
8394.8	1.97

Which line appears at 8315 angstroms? [N II]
